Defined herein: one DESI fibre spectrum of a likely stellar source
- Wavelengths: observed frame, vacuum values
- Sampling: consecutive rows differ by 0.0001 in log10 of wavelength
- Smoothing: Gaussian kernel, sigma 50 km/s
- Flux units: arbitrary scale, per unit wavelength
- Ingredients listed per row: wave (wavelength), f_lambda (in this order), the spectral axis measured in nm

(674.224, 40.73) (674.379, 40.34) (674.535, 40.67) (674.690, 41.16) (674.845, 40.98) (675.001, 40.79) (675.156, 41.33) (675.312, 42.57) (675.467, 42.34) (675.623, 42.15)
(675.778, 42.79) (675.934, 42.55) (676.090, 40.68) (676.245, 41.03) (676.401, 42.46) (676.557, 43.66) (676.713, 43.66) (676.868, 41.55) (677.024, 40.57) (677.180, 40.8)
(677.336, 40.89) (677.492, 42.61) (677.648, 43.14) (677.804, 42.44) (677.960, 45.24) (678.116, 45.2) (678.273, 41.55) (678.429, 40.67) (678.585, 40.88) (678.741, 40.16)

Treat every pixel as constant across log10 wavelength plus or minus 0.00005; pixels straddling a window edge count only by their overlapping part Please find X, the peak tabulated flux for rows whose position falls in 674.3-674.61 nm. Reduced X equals 40.67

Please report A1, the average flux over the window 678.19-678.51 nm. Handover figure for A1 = 41.1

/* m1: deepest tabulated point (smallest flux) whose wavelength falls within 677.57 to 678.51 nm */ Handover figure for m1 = 40.67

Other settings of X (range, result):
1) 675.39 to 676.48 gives 42.79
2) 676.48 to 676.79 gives 43.66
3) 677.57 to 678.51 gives 45.24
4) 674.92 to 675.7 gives 42.57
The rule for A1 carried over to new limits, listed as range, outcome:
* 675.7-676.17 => 42.1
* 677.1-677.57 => 41.4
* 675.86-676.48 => 41.7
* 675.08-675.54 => 42.1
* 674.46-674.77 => 41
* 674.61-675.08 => 41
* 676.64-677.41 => 41.5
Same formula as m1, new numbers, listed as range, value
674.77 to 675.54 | 40.79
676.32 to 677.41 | 40.57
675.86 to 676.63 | 40.68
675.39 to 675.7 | 42.15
